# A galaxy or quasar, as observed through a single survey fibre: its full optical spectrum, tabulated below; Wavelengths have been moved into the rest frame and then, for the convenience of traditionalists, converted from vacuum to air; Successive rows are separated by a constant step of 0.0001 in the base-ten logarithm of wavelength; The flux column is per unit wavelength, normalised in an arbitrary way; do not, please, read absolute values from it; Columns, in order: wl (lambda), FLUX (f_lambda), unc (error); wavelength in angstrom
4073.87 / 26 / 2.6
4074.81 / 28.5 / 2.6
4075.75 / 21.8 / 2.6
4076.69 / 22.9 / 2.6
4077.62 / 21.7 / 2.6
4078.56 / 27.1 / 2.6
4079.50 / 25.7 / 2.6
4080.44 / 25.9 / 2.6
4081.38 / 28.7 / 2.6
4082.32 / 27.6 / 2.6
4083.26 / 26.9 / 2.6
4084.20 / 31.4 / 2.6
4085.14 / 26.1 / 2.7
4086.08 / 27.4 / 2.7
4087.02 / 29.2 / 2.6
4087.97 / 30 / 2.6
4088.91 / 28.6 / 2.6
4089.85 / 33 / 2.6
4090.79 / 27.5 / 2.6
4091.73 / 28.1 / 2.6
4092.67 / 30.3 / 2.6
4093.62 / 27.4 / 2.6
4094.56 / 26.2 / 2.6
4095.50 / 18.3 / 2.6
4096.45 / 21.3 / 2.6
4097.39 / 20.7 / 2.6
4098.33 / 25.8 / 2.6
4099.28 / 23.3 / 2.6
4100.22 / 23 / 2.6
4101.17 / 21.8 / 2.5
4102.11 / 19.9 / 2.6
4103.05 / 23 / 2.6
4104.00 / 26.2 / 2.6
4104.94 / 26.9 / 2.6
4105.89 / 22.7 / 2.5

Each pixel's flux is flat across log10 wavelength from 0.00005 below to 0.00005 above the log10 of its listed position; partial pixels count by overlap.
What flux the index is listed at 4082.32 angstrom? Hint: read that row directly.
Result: 27.6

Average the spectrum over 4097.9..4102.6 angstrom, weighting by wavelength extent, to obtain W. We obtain 22.7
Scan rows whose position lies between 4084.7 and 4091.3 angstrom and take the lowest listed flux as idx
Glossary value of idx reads 26.1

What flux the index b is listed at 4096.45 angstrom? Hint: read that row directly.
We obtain 21.3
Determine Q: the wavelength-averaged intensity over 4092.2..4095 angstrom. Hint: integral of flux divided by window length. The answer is 27.9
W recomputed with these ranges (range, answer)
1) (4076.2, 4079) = 23.9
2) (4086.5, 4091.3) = 29.6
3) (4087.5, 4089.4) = 29.4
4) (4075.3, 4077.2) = 22.4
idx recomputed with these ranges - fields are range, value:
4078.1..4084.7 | 25.7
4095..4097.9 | 18.3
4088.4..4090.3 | 28.6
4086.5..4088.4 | 29.2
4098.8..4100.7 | 23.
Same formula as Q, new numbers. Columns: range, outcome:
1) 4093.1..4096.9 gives 23.3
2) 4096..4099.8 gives 22.8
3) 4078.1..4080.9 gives 26.2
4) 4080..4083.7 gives 27.3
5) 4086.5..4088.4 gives 29.4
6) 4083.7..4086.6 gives 28.3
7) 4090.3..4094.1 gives 28.4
